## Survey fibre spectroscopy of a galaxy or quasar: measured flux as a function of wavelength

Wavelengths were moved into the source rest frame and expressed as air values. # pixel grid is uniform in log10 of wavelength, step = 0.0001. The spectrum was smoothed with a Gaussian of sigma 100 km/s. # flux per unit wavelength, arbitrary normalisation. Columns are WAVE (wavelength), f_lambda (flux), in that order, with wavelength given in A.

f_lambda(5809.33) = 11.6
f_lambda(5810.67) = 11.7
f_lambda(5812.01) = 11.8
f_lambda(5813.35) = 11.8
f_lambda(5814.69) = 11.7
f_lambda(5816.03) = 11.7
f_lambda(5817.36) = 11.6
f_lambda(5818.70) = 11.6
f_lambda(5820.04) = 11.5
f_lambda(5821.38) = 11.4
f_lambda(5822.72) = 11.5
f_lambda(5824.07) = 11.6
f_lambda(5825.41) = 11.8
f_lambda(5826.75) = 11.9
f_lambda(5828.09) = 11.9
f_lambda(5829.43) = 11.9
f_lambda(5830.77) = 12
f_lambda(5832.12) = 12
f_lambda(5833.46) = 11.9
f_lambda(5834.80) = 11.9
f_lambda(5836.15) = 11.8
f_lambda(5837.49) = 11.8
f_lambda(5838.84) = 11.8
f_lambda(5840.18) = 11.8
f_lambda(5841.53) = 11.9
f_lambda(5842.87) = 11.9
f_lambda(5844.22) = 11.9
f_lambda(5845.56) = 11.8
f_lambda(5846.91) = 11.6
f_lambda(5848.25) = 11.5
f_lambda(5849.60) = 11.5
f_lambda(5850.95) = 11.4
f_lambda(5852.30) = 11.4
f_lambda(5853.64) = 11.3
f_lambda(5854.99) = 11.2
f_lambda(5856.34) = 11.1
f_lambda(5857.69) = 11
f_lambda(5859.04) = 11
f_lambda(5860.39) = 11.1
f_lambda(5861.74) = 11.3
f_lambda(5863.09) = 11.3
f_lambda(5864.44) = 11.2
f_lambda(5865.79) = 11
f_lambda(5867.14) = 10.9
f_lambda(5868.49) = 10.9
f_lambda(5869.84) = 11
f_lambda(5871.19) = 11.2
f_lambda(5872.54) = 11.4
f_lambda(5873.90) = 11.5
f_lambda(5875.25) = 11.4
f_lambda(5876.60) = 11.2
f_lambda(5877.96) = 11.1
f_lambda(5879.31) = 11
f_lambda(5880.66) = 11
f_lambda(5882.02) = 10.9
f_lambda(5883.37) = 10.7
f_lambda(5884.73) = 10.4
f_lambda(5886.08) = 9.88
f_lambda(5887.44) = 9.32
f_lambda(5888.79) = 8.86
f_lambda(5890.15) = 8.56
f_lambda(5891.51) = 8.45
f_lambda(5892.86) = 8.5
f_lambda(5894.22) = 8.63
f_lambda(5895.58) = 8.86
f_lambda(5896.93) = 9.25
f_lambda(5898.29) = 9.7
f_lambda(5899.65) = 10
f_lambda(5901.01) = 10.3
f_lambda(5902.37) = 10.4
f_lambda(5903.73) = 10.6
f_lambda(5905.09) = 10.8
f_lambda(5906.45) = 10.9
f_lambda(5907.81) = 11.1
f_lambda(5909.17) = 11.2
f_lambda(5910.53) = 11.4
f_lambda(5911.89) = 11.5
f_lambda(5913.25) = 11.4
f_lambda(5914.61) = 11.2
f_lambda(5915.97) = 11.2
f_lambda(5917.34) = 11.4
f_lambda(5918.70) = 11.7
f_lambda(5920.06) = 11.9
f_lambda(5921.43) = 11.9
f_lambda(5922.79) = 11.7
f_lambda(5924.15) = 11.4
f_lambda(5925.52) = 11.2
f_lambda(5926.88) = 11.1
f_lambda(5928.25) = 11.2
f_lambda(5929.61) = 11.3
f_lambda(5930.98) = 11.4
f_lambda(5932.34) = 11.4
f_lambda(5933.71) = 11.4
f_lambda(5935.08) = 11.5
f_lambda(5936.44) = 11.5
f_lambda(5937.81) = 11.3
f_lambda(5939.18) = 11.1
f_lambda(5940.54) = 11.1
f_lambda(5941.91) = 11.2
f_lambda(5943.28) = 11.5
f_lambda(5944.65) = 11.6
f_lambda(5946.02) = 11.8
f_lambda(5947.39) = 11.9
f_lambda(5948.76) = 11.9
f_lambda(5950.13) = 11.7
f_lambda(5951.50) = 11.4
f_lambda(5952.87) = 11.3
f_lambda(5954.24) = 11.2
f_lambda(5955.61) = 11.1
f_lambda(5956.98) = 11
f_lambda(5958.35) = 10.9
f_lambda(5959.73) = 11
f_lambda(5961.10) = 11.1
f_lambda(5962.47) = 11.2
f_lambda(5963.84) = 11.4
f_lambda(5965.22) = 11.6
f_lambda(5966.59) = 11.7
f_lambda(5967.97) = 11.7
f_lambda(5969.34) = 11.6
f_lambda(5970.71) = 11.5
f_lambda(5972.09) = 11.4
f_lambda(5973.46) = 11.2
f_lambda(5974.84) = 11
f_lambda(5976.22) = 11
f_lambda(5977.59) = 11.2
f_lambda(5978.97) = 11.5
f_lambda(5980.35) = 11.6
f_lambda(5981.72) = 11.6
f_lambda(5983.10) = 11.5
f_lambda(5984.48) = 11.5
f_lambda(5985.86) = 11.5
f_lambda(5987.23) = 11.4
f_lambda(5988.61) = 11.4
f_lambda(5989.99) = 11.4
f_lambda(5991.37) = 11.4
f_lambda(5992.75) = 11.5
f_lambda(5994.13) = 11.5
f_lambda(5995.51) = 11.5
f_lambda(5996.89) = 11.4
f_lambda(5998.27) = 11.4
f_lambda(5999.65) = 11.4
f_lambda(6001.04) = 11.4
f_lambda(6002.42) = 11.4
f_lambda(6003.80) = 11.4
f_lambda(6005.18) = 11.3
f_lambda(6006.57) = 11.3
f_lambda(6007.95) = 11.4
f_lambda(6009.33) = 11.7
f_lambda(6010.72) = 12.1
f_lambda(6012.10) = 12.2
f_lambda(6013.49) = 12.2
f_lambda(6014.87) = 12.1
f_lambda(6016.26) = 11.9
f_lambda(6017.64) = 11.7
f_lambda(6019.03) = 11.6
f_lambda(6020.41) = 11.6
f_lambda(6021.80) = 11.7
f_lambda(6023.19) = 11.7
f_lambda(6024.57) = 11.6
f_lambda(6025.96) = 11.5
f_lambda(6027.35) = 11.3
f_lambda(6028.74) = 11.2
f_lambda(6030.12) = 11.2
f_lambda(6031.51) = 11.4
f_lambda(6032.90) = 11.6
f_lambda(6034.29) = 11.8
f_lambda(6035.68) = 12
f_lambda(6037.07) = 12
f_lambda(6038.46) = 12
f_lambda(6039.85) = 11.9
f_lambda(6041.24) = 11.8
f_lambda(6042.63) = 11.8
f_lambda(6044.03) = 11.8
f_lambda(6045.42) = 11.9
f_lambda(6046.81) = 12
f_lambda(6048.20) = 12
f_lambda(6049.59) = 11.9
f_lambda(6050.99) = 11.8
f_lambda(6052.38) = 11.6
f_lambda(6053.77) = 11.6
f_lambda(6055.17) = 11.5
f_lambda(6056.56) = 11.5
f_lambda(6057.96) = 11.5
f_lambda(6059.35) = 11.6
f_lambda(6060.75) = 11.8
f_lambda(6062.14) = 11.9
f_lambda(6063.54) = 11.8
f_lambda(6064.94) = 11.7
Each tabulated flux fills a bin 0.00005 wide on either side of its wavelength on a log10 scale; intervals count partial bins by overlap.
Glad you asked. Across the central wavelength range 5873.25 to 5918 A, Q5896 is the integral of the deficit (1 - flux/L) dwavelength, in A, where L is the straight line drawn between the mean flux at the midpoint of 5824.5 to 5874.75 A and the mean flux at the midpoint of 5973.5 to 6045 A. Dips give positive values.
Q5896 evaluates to 4.4 A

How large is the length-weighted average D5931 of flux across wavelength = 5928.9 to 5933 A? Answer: 11.4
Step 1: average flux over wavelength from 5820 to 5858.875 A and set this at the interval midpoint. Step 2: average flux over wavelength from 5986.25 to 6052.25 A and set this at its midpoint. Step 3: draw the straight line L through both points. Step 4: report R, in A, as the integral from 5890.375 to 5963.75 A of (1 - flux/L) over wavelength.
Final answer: 4.2 A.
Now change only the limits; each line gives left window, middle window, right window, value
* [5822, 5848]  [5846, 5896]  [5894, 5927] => 3.06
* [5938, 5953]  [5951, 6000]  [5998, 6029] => 0.81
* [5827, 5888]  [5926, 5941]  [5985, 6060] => 0.21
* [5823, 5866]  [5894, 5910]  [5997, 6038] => 1.92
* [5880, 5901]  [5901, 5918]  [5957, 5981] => -1.83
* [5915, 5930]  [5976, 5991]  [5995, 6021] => 0.20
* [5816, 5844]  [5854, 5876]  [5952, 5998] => 0.97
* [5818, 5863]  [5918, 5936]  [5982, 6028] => 0.18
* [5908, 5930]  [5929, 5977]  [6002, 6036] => 0.51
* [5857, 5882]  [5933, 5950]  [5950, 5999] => -0.30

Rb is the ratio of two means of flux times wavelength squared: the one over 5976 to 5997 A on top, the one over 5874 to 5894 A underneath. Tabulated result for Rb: 1.17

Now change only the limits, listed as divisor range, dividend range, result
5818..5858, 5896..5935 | 0.97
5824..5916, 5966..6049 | 1.11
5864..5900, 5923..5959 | 1.13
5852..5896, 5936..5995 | 1.11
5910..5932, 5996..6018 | 1.05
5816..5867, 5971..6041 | 1.06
